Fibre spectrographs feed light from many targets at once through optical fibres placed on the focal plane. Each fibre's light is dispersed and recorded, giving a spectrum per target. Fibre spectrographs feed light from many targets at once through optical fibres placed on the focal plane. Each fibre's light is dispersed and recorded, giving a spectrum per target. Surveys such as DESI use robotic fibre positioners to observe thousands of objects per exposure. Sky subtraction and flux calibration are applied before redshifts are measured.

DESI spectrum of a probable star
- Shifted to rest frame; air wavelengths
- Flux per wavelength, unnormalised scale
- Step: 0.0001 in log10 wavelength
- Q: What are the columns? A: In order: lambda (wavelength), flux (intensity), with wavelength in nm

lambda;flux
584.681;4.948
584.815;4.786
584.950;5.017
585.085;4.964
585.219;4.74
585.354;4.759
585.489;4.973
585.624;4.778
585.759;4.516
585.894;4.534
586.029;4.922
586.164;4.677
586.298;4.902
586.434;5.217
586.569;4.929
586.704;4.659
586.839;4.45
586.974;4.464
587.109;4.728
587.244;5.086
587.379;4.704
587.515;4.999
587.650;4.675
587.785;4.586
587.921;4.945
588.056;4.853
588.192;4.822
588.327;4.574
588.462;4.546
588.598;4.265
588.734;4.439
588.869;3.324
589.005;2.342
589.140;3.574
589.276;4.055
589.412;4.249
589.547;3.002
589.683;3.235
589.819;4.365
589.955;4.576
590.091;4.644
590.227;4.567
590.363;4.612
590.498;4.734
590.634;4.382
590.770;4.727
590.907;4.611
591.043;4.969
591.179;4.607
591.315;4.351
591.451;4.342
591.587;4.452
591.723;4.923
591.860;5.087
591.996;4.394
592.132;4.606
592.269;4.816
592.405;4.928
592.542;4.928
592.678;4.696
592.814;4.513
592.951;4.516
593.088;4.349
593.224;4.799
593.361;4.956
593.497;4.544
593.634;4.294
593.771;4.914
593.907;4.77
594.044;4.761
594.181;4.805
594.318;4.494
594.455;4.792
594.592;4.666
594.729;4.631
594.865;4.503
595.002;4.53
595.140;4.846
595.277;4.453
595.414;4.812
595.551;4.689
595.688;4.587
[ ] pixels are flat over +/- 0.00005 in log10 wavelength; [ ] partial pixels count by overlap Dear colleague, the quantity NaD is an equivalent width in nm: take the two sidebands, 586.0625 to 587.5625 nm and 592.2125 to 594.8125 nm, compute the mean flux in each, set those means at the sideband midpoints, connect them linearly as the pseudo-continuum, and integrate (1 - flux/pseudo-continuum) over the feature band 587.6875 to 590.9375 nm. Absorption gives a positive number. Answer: 0.348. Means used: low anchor 4.8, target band 4.25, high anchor 4.69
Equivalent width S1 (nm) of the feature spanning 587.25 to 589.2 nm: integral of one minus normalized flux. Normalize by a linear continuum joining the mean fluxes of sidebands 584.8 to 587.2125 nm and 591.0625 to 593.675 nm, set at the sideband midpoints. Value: 0.16 nm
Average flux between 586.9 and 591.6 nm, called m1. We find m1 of 4.38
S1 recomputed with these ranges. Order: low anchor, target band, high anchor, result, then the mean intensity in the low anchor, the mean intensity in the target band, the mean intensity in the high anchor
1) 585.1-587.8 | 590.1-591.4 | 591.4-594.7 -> 0.03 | 4.77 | 4.62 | 4.68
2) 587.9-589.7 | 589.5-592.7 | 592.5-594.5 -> -0.14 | 4.01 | 4.53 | 4.67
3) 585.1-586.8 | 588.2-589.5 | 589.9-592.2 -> 0.21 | 4.8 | 3.96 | 4.62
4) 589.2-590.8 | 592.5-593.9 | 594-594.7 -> -0.02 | 4.25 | 4.65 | 4.69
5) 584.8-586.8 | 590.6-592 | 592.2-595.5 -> 0.03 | 4.82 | 4.64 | 4.68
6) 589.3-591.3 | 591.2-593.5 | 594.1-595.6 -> -0.08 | 4.37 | 4.66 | 4.66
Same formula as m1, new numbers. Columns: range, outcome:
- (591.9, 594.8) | 4.68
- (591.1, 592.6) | 4.68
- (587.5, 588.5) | 4.75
